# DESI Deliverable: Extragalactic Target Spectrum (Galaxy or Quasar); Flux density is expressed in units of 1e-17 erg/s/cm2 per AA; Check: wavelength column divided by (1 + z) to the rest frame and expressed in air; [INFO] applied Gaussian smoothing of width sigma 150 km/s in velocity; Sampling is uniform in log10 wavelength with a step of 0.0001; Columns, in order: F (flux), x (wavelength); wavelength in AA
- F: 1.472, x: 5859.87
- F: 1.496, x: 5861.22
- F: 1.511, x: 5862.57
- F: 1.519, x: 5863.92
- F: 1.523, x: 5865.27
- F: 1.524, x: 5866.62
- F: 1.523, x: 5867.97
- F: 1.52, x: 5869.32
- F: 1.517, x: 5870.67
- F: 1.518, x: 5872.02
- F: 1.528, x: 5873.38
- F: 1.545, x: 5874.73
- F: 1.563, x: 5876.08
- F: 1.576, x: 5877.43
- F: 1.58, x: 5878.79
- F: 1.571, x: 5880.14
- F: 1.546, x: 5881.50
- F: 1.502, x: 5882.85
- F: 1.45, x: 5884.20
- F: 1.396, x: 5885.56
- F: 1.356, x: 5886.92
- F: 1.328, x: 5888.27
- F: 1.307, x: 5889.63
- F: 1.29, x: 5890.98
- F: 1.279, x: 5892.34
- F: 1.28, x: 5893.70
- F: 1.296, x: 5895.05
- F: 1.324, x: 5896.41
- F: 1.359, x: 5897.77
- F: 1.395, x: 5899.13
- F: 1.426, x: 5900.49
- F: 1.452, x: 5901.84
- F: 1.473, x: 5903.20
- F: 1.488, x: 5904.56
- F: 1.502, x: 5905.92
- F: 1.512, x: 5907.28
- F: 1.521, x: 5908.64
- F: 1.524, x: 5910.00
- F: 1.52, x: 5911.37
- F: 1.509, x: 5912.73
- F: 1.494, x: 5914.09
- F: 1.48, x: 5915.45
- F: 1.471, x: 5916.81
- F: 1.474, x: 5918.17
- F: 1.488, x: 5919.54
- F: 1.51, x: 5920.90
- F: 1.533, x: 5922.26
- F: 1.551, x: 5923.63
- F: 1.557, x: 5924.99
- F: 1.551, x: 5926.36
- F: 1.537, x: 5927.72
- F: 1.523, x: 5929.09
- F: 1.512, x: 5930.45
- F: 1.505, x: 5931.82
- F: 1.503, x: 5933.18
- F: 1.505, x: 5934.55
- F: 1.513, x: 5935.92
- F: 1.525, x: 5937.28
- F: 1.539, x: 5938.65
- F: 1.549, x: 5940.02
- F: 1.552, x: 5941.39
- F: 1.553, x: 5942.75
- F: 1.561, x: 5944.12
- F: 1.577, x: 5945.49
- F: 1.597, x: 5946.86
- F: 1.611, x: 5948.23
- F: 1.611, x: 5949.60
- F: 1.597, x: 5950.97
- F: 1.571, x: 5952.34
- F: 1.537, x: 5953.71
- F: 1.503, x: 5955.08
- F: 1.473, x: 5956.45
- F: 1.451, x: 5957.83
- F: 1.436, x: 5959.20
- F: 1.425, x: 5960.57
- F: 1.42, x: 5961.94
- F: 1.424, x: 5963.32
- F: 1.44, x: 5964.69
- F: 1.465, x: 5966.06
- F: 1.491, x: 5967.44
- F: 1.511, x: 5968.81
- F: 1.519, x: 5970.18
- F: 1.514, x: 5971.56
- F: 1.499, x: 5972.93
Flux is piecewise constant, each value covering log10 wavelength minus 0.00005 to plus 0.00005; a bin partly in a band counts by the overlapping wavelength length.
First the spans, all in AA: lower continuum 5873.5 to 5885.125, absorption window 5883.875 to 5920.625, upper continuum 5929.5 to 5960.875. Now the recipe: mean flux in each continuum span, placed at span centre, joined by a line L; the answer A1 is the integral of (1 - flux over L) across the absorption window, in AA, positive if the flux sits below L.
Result 2.7 AA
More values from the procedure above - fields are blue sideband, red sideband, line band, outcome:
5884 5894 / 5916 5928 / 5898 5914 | -0.6 AA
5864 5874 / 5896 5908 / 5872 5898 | 1.0 AA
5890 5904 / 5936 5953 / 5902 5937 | -1.3 AA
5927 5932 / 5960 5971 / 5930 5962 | -0.7 AA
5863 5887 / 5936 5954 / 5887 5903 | 2.0 AA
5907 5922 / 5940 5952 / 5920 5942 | 0.2 AA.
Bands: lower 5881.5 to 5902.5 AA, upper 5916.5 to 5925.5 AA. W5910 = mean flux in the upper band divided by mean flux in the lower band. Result 1.11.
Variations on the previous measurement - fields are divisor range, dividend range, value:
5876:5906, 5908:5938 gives 1.07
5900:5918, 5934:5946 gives 1.03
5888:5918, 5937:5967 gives 1.07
